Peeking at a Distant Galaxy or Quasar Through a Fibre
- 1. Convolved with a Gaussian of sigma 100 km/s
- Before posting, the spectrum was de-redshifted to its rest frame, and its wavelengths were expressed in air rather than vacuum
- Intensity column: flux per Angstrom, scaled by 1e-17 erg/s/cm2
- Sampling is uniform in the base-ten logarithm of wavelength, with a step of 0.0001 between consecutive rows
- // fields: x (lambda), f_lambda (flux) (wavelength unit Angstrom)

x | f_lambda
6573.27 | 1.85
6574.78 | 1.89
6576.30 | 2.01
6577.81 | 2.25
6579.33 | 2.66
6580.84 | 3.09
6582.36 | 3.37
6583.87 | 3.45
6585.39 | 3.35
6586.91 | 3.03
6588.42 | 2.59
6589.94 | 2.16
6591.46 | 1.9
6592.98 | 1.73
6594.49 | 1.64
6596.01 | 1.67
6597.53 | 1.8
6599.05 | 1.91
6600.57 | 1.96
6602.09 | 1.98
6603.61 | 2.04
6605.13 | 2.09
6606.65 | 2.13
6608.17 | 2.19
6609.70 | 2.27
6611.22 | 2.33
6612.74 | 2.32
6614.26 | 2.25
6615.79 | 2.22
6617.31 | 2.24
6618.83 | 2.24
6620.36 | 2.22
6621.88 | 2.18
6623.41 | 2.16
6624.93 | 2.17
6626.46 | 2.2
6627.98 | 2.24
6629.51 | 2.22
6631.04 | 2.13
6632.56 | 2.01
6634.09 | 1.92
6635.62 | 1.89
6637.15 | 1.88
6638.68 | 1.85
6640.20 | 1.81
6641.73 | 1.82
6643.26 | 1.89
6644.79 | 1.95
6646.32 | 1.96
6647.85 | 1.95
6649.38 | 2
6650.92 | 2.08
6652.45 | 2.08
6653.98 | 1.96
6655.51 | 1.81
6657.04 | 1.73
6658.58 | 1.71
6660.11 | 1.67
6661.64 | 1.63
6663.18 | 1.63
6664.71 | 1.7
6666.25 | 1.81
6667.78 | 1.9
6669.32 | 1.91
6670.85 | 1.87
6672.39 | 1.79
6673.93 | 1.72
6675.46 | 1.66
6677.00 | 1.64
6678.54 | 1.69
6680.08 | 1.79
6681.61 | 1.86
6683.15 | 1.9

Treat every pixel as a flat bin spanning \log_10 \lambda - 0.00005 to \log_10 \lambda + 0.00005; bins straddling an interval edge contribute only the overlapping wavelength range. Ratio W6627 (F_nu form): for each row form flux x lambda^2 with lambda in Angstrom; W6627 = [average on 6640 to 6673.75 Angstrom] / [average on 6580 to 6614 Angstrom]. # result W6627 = 0.8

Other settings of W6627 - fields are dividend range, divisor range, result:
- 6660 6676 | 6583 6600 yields 0.78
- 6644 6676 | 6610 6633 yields 0.84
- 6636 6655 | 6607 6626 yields 0.88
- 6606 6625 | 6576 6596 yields 0.89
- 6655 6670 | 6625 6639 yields 0.86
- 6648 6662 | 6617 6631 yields 0.85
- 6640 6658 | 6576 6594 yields 0.74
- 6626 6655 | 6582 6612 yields 0.89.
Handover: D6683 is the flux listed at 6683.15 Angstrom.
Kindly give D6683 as 1.9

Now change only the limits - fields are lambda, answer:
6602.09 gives 1.98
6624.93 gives 2.17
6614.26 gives 2.25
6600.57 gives 1.96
